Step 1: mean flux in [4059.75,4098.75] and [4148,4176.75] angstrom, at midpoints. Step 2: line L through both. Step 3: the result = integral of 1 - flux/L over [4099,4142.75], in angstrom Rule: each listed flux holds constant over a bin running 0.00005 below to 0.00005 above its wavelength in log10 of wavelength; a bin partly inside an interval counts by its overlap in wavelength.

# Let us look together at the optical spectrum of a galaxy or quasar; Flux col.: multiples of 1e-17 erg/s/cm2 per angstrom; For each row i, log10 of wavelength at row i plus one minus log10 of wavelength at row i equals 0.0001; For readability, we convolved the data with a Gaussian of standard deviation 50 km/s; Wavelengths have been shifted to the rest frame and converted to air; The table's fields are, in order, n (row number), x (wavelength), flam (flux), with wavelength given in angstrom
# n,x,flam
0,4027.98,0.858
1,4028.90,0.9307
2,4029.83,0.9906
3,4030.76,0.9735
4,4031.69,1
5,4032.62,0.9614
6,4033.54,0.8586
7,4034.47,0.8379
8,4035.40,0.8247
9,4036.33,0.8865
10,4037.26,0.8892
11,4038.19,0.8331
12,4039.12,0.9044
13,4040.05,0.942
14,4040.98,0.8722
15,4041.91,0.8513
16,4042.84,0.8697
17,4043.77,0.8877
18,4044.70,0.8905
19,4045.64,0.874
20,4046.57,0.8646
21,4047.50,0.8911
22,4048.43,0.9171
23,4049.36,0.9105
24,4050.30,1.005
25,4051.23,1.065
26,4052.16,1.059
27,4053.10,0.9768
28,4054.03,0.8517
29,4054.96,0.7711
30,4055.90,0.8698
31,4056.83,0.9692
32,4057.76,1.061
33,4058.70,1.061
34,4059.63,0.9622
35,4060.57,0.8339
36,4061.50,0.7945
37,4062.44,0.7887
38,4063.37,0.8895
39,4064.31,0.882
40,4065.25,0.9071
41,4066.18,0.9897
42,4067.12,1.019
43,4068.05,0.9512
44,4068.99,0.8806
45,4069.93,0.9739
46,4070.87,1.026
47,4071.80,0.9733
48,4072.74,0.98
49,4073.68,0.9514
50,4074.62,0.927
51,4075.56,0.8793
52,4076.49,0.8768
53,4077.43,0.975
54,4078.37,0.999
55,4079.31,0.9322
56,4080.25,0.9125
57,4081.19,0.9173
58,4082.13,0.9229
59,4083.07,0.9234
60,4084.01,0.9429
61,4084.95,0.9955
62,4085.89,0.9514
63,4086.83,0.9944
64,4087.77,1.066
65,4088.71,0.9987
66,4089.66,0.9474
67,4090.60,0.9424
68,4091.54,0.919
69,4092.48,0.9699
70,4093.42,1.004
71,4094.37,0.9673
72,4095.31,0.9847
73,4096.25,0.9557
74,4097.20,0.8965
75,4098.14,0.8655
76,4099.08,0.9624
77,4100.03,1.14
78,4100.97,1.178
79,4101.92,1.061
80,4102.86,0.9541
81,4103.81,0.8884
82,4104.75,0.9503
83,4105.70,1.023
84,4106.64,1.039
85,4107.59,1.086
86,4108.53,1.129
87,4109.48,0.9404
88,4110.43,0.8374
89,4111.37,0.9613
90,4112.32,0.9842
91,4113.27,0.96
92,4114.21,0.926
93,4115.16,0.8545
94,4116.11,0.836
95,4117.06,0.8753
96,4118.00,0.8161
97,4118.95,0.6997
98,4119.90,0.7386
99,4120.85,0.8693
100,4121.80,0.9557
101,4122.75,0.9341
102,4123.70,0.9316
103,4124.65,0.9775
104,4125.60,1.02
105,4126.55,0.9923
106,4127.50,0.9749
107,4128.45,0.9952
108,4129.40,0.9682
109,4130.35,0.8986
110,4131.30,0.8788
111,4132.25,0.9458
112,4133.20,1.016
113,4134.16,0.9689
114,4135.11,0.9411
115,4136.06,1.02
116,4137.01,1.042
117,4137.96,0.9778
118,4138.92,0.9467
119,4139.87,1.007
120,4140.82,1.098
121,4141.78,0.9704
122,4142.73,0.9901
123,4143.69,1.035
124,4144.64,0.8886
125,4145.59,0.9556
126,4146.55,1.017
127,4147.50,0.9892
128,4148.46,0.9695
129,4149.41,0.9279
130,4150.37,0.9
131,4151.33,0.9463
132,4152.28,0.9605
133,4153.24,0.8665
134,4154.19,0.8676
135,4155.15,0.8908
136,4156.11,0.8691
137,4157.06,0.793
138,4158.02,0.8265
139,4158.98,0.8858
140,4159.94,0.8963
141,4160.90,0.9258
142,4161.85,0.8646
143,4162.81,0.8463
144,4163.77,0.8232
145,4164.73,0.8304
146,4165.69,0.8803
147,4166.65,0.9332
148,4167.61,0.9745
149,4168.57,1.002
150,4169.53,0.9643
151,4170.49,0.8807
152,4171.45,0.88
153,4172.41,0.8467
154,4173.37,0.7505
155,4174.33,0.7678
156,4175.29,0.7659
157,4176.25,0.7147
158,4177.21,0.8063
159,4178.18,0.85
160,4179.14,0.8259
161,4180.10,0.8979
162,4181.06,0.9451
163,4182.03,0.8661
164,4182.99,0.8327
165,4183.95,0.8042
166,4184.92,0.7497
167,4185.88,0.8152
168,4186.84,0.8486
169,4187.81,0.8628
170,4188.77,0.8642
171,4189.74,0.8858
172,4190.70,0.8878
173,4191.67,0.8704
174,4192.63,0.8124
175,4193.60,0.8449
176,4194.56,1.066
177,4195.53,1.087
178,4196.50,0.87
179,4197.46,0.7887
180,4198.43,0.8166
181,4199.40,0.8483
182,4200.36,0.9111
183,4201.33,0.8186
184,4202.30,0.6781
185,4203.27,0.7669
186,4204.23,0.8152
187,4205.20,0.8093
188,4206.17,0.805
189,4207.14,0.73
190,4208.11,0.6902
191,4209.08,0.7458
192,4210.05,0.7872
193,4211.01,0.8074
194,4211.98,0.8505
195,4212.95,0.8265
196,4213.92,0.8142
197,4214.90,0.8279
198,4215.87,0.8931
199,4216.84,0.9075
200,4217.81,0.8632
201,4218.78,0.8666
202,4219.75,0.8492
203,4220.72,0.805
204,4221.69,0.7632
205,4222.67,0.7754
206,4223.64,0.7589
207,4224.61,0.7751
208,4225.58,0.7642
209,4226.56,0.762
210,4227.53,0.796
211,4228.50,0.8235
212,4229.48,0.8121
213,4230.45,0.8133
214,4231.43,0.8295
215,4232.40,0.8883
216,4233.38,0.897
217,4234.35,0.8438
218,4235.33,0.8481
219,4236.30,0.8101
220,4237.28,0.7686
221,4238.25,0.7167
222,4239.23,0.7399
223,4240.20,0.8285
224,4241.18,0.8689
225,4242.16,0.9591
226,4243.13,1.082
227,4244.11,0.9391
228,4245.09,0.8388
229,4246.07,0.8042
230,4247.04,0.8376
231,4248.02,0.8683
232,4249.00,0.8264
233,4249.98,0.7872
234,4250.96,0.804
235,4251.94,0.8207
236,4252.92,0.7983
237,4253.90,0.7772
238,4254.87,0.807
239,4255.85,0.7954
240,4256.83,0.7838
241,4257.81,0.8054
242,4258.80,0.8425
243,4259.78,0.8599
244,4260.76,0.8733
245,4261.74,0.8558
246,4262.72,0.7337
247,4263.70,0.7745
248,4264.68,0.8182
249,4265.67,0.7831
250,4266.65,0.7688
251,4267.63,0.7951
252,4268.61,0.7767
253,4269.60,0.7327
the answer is -2.6 angstrom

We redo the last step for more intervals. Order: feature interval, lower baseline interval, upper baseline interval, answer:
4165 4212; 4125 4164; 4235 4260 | 2.72 angstrom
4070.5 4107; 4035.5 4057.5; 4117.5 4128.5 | -2.52 angstrom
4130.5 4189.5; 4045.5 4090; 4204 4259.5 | -1.78 angstrom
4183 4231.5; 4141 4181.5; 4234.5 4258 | 1.90 angstrom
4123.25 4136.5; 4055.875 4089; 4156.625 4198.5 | -0.97 angstrom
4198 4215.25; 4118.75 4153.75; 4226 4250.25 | 1.54 angstrom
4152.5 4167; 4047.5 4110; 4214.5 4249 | 0.42 angstrom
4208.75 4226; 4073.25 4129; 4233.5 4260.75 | 0.83 angstrom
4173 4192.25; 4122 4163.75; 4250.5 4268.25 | 1.40 angstrom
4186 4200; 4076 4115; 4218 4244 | -0.21 angstrom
